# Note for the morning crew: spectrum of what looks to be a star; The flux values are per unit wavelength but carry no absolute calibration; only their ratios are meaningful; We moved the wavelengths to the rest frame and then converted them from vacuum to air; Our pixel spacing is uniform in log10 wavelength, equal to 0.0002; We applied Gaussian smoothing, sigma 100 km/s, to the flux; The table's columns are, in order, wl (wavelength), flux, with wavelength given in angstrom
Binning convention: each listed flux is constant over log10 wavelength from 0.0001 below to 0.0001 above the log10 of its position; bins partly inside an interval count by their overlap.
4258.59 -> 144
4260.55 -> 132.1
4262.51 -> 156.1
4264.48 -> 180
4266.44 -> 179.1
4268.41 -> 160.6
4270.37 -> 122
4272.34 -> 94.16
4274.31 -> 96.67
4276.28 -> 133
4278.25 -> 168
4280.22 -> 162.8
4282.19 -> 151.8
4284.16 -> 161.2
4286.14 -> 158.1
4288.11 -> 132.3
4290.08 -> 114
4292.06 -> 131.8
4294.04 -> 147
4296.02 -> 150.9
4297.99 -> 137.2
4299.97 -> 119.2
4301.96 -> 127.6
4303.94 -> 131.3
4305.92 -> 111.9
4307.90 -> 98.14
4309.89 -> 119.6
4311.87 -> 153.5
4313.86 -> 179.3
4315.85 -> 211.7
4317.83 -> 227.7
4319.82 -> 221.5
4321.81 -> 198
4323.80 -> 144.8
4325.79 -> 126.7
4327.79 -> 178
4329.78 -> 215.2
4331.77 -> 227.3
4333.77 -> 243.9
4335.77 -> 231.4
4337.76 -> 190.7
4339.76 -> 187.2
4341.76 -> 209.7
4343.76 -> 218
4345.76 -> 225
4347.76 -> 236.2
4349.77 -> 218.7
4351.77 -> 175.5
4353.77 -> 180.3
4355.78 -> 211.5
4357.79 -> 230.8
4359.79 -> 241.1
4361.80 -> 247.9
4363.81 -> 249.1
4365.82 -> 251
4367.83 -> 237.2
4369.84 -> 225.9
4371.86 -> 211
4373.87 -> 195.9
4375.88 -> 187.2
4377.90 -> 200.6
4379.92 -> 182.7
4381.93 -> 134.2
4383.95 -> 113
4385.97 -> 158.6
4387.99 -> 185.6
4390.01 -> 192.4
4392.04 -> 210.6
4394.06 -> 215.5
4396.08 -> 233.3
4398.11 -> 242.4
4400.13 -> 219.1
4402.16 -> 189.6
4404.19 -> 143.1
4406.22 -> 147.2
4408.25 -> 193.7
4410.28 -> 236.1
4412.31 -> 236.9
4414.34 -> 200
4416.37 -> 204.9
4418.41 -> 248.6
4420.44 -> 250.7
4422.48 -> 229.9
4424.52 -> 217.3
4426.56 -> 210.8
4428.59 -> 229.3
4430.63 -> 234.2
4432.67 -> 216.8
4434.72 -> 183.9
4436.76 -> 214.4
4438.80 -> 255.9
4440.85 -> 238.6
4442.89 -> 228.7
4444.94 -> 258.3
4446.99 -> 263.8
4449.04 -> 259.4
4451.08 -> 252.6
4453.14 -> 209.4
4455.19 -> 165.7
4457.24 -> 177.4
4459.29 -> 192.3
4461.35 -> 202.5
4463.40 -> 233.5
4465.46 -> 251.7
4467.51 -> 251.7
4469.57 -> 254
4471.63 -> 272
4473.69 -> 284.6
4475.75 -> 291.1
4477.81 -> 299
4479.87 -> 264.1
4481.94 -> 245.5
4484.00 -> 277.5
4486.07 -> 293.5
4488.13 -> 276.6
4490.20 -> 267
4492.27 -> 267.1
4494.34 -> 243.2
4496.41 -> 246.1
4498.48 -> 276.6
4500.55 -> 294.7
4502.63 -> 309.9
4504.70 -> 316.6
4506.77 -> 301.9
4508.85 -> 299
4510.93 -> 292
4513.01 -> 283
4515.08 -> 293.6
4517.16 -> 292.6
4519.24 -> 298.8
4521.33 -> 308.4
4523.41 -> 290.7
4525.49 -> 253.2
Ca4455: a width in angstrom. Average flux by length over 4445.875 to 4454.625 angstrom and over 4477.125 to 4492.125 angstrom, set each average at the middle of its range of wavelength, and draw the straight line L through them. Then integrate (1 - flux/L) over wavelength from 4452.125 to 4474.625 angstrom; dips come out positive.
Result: 2.50 angstrom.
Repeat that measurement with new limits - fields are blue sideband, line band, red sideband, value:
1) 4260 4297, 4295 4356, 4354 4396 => -2.18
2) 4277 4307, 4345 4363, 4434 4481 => -4.19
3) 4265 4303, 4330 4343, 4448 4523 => -3.22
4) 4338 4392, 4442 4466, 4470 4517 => 3.11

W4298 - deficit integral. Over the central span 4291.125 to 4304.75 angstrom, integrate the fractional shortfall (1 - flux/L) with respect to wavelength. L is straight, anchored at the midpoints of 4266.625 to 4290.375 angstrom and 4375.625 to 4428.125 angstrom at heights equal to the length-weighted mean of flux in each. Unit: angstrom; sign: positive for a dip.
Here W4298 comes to 1.30 angstrom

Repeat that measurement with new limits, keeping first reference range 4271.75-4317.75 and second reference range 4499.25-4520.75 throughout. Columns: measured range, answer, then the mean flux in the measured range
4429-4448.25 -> 1.0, 233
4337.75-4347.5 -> -1.9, 210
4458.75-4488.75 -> 1.3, 260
